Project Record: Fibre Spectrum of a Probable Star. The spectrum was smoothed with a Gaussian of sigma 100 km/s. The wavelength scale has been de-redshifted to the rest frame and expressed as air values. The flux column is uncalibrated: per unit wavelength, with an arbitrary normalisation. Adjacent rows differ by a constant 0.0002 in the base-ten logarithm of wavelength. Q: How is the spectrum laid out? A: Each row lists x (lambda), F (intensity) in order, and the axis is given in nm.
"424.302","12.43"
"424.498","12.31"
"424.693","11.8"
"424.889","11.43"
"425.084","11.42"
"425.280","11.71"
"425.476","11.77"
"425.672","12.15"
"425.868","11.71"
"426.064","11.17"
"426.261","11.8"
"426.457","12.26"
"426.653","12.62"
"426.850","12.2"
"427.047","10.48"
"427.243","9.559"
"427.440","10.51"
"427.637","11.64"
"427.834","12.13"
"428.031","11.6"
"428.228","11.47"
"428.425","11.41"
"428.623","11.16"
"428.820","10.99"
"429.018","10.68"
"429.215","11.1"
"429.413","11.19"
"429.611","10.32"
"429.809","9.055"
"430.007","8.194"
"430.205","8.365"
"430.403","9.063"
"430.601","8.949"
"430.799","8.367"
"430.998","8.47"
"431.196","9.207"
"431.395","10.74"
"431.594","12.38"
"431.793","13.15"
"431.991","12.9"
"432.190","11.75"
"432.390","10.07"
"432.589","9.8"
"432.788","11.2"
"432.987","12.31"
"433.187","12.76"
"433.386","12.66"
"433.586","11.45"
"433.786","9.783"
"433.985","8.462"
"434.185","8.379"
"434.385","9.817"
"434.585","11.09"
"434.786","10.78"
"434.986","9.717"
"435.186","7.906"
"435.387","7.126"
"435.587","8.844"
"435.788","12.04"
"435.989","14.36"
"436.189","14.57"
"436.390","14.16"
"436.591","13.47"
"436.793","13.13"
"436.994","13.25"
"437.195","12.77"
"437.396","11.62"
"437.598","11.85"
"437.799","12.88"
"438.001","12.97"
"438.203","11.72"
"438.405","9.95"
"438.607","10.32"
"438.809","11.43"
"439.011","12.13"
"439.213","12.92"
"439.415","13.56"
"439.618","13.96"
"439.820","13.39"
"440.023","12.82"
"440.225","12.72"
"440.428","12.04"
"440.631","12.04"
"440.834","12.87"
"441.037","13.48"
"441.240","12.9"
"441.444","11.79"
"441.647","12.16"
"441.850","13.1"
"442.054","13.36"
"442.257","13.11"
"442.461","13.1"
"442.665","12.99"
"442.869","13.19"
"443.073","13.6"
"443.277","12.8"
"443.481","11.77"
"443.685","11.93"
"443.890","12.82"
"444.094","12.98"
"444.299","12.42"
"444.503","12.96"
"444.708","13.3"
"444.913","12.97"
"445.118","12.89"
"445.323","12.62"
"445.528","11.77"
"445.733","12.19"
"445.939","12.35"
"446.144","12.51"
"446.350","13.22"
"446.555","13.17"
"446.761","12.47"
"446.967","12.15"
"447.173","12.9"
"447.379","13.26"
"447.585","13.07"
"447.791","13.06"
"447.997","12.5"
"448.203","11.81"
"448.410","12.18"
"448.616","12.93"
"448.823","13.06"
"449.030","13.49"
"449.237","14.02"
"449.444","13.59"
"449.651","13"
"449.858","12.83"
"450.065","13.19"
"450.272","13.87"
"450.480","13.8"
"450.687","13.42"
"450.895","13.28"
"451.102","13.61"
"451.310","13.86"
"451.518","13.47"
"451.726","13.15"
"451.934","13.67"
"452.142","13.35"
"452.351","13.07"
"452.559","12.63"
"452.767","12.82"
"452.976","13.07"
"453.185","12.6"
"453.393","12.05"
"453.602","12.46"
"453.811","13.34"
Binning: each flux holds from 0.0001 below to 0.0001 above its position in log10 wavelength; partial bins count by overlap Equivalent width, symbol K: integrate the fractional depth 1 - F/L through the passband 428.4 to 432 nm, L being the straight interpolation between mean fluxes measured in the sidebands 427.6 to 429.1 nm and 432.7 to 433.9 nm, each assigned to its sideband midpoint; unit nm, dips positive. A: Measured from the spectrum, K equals 0.40 nm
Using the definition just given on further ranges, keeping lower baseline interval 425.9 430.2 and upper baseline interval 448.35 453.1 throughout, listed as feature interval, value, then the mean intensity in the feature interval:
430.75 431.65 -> 0.120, 9.79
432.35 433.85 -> 0.020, 11.3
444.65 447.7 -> 0.025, 12.7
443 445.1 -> -0.024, 12.7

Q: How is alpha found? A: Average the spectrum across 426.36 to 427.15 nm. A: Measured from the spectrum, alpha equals 11.9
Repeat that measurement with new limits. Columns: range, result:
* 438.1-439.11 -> 11.1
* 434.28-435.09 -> 10.3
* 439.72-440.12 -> 13.1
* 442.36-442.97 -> 13.1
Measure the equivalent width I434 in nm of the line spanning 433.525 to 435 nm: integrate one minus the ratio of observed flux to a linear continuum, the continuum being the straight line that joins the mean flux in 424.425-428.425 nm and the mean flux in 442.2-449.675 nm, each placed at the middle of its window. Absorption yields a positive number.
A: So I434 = 0.265 nm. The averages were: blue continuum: 11.6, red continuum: 12.8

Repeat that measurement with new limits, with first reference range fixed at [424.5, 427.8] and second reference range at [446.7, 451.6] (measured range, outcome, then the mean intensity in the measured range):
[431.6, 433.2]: 0.034 nm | 11.7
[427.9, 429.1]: 0.047 nm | 11.2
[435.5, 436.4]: -0.036 nm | 12.7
